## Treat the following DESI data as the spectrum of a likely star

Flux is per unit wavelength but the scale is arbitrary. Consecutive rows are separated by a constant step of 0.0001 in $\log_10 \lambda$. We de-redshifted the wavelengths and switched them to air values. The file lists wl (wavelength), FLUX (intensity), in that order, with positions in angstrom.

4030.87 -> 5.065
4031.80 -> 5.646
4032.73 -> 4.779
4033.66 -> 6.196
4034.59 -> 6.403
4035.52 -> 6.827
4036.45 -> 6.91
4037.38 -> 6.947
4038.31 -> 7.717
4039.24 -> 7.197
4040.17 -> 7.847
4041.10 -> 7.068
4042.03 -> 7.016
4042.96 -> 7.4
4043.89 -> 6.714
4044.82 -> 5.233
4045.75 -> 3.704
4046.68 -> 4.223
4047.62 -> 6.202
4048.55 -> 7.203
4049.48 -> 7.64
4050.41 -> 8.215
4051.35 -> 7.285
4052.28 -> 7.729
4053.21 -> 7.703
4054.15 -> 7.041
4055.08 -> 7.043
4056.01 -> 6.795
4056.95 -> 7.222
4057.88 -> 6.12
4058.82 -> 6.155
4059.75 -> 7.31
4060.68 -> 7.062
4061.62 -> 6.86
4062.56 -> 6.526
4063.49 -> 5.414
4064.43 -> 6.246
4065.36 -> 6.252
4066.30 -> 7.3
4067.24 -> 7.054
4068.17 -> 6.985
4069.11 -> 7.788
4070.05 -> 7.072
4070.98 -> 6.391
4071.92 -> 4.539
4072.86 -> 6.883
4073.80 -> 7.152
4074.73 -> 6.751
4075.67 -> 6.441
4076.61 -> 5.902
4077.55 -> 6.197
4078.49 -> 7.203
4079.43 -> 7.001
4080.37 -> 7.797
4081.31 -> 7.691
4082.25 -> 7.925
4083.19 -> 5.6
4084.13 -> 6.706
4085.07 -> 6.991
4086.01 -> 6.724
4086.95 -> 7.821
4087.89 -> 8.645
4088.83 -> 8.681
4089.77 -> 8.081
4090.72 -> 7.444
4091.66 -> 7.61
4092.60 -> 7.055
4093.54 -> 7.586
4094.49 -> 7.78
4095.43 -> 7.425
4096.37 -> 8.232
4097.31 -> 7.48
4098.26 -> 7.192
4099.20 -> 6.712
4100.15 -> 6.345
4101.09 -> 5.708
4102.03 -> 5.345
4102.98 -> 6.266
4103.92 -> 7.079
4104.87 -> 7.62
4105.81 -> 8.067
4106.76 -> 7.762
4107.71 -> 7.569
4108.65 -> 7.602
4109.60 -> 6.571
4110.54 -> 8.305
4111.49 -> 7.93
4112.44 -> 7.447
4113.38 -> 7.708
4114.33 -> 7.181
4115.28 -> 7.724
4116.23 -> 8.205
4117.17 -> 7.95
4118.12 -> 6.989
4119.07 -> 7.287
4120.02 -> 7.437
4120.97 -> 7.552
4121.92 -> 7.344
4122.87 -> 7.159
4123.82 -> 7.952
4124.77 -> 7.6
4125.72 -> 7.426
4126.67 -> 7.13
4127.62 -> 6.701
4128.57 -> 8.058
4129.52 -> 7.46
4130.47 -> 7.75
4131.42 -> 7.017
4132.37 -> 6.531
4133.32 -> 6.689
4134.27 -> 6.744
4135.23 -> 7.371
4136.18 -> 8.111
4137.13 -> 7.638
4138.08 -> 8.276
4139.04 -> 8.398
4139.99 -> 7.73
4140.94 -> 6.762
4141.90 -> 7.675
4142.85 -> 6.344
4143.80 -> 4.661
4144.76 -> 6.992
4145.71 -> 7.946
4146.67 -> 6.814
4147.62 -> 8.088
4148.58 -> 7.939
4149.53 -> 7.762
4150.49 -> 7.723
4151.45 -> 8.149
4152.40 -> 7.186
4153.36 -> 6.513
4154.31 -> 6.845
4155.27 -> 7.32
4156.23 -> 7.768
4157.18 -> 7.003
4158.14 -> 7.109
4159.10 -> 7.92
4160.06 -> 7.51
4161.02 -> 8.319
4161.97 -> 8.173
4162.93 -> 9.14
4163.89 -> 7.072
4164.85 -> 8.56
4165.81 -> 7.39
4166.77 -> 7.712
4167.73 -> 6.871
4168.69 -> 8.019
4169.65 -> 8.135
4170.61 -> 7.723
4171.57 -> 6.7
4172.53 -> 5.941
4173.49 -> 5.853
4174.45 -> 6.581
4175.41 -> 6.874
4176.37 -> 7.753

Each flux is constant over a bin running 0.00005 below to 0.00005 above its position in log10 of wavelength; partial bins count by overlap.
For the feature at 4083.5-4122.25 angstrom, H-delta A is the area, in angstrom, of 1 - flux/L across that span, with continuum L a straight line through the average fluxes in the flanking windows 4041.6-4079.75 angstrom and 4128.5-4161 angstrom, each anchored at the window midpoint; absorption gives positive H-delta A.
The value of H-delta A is -2.1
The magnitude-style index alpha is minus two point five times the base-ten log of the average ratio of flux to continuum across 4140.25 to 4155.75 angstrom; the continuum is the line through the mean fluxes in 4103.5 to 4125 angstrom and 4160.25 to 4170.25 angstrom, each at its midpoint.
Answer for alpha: 0.091 mag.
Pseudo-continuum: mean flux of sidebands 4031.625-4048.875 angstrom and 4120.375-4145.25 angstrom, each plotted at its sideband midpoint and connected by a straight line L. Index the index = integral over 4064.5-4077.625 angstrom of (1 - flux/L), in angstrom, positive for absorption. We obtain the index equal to 0.1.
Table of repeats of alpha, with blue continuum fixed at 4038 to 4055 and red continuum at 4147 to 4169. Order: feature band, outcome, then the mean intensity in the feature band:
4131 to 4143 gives 0.02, 7.36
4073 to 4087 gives 0.03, 6.9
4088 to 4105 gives 0.00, 7.22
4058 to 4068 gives 0.06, 6.61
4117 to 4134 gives 0.01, 7.32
